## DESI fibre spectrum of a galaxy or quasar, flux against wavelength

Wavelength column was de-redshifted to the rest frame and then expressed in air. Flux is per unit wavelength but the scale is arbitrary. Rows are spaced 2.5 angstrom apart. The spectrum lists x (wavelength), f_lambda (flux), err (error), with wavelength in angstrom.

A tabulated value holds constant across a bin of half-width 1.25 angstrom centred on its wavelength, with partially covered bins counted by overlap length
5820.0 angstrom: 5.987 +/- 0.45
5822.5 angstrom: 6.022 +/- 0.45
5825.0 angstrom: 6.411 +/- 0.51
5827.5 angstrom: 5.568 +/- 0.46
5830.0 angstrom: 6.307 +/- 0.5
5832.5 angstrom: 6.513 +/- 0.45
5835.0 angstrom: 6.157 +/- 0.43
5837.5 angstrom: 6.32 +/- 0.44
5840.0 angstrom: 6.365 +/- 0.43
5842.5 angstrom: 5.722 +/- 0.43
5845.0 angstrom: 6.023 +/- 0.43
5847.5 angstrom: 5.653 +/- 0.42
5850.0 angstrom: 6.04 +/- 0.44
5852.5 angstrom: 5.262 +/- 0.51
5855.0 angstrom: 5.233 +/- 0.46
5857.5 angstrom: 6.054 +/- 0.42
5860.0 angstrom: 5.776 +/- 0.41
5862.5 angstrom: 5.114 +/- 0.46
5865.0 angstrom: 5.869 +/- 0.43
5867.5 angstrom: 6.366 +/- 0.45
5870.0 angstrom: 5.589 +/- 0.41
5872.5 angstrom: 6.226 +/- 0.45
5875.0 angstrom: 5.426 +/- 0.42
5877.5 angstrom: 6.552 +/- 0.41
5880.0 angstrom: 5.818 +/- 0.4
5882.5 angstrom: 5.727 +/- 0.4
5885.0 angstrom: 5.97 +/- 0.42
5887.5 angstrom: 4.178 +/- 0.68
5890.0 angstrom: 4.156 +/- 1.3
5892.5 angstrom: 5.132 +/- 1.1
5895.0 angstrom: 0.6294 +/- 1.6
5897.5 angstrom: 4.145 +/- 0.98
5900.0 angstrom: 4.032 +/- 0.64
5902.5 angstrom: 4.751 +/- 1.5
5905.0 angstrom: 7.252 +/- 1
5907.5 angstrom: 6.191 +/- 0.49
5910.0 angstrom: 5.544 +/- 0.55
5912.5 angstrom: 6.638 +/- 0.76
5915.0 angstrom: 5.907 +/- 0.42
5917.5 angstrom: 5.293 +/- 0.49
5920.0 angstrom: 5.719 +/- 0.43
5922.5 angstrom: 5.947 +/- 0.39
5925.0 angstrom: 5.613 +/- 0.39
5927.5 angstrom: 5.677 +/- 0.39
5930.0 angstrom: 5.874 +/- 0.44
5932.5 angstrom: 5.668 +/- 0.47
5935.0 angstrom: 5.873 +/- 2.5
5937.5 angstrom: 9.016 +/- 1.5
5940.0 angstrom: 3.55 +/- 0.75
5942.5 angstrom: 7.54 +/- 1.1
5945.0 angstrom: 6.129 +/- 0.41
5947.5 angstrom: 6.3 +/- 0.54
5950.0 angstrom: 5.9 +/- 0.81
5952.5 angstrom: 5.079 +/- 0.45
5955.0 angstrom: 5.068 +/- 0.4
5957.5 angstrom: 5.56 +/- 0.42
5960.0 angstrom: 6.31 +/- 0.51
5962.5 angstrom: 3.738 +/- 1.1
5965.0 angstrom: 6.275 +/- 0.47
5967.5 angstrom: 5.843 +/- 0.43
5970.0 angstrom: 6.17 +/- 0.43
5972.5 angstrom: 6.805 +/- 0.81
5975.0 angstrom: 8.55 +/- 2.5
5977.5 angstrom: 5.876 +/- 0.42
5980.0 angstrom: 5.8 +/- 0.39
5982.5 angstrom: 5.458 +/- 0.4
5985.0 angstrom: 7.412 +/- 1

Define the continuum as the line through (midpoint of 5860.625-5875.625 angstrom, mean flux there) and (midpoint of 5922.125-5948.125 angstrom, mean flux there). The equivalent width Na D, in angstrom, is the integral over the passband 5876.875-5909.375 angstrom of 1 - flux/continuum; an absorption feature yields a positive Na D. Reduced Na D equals 5.3 angstrom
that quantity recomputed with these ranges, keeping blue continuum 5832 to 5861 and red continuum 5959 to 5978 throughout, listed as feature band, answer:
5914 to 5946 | 0.7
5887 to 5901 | 5.4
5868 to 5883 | 0.2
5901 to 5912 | 0.2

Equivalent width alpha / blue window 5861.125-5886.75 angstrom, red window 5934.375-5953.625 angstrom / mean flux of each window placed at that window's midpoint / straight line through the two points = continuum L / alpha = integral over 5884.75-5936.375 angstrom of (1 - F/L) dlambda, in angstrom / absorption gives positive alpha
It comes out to 6.7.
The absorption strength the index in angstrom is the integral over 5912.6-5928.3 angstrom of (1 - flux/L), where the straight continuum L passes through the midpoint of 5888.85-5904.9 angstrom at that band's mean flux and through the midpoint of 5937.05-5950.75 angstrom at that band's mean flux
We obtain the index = -1.87 angstrom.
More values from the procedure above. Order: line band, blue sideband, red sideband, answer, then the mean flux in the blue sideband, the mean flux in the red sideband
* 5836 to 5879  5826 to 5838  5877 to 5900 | -3.31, 6.17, 4.6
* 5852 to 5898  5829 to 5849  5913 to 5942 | 6.09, 6.13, 5.9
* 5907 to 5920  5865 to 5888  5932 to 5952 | 0.36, 5.82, 6.22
